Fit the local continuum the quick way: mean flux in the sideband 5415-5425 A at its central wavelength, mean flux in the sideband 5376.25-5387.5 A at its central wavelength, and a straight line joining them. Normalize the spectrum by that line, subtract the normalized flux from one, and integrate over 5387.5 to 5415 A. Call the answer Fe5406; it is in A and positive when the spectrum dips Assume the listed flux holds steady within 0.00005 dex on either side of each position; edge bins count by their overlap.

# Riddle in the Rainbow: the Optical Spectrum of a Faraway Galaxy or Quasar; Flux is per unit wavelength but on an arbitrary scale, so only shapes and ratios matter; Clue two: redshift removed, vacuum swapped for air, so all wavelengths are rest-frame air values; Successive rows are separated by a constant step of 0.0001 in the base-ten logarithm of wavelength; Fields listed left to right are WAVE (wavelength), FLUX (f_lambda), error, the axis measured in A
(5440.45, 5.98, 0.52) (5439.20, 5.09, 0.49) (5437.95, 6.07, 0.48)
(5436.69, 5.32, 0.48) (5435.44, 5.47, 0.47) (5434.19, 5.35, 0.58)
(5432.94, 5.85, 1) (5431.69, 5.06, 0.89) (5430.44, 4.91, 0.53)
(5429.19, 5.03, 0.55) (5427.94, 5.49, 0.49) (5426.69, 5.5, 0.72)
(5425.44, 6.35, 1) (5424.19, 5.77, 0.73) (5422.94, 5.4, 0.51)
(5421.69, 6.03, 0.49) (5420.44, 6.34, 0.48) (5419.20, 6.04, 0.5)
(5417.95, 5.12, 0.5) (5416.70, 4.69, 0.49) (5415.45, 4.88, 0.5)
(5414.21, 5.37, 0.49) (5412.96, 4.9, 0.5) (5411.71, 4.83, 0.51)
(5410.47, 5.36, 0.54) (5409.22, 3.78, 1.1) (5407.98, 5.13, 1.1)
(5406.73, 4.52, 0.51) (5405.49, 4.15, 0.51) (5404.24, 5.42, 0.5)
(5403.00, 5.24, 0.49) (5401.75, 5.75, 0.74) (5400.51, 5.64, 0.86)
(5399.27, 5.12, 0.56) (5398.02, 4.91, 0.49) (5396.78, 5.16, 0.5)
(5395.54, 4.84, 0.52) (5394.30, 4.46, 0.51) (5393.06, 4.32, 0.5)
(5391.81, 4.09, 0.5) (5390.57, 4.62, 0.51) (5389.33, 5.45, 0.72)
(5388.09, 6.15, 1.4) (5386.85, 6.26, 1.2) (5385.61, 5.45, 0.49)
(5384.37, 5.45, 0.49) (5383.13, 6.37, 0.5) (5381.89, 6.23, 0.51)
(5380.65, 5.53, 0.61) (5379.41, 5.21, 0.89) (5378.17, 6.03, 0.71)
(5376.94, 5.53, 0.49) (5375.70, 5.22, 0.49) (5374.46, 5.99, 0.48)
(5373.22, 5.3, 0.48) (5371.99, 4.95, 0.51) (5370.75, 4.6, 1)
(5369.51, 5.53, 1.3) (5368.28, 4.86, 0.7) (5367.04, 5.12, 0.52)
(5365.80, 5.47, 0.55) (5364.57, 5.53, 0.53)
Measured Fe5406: 3.4 A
